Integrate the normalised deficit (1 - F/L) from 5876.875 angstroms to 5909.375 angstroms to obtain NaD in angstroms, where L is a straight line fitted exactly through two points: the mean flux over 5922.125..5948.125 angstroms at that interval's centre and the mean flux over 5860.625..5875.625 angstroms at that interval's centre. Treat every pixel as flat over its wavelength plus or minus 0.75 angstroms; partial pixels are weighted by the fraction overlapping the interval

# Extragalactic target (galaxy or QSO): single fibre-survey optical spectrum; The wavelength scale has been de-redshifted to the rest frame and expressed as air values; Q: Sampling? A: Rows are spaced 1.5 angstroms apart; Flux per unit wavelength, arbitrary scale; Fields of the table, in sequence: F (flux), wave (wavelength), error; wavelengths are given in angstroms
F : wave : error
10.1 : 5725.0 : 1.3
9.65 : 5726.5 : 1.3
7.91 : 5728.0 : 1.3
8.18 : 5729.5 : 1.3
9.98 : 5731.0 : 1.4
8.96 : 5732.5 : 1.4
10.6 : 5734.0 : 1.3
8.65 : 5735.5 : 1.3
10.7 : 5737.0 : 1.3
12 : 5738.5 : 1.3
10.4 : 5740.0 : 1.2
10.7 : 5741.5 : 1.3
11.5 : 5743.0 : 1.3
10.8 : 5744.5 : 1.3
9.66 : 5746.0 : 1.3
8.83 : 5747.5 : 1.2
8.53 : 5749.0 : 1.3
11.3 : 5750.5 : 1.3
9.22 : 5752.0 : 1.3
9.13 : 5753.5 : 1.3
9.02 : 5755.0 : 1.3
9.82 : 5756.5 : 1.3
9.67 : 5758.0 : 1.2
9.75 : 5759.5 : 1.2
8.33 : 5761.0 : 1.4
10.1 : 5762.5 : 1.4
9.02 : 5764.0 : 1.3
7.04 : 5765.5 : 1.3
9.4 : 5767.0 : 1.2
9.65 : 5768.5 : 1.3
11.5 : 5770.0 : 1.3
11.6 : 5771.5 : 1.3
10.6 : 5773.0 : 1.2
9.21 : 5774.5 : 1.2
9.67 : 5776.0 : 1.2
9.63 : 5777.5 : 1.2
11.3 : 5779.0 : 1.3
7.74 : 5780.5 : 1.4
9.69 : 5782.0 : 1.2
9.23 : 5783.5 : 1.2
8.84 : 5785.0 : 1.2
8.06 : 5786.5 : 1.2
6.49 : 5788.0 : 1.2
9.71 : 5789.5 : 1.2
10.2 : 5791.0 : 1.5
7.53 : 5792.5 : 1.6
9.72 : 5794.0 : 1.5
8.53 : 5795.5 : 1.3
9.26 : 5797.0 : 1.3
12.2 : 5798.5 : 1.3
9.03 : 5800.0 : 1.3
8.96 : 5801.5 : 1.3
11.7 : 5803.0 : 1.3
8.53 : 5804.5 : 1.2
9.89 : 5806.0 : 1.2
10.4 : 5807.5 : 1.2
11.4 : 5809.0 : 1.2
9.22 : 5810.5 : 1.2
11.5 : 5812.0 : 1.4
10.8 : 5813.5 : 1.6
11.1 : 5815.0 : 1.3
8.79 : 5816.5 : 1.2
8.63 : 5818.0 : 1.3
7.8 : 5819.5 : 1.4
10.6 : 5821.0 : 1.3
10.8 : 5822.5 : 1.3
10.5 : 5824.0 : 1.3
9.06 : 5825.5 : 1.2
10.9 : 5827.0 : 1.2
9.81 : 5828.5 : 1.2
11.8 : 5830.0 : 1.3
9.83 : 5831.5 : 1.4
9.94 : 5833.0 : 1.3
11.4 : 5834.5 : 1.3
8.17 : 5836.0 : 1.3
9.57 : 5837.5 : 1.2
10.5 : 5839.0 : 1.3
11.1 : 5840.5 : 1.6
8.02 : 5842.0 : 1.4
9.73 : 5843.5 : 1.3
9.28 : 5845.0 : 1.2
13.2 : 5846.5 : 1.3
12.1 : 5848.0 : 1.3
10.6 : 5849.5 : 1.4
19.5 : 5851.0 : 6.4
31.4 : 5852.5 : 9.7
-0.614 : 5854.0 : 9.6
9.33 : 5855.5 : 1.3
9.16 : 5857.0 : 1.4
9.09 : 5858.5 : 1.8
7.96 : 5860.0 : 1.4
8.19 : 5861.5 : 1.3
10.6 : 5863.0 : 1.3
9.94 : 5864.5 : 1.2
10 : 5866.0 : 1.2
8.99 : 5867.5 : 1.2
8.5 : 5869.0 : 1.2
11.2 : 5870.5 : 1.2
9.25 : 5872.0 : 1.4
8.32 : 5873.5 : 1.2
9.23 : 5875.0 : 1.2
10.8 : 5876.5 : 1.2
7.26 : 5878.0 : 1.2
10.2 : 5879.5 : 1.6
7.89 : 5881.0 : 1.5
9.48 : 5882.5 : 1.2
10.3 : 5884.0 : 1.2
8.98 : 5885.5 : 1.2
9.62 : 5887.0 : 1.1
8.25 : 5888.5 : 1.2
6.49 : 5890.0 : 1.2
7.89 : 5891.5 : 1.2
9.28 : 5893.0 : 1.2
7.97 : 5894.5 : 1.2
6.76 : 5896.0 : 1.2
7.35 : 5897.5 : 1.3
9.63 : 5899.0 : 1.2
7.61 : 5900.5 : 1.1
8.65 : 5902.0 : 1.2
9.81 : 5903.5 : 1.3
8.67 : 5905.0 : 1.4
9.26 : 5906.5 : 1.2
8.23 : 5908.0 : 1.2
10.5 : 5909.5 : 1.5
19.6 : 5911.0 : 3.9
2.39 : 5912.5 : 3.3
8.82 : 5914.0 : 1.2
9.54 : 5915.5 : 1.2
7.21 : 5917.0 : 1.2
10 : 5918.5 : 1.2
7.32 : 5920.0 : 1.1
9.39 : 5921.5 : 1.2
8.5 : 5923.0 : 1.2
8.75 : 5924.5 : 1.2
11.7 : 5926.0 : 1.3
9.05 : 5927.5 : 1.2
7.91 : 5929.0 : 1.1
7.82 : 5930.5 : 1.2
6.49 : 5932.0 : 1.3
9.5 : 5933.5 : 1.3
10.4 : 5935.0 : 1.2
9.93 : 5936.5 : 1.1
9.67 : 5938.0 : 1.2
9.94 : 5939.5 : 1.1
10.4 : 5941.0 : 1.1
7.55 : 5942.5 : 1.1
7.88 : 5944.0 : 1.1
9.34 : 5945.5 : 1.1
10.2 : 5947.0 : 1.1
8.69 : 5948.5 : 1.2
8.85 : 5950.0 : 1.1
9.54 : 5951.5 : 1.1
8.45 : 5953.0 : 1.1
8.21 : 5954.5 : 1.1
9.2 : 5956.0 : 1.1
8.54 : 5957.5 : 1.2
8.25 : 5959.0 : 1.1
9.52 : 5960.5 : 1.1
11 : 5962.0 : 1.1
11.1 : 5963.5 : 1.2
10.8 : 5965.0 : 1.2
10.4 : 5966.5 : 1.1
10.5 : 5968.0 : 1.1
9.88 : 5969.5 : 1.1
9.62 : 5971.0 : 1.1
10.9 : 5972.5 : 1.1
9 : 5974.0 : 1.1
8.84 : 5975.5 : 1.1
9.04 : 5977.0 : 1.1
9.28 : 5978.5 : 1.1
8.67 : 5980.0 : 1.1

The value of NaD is 2.4 angstroms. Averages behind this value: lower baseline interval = 9.41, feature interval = 8.61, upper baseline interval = 9.11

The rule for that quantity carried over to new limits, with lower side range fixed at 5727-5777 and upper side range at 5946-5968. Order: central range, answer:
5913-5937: 1.8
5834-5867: -4.0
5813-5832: -0.7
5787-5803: 0.7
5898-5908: 0.8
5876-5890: 0.8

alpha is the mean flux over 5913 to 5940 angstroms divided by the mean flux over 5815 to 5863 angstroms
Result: 0.85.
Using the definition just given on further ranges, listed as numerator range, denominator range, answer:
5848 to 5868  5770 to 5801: 1.18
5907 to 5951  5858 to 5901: 1.03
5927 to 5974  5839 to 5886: 0.91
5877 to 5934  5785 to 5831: 0.90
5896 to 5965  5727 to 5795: 0.95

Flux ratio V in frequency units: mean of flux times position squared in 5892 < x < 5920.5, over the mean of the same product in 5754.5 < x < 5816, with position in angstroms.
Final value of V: 1.0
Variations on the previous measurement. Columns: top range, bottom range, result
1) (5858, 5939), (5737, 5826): 0.96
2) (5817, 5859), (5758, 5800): 1.17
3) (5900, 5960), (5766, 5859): 0.92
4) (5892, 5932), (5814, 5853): 0.81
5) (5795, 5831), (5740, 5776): 1.05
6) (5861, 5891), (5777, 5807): 1.01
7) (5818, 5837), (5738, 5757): 1.02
